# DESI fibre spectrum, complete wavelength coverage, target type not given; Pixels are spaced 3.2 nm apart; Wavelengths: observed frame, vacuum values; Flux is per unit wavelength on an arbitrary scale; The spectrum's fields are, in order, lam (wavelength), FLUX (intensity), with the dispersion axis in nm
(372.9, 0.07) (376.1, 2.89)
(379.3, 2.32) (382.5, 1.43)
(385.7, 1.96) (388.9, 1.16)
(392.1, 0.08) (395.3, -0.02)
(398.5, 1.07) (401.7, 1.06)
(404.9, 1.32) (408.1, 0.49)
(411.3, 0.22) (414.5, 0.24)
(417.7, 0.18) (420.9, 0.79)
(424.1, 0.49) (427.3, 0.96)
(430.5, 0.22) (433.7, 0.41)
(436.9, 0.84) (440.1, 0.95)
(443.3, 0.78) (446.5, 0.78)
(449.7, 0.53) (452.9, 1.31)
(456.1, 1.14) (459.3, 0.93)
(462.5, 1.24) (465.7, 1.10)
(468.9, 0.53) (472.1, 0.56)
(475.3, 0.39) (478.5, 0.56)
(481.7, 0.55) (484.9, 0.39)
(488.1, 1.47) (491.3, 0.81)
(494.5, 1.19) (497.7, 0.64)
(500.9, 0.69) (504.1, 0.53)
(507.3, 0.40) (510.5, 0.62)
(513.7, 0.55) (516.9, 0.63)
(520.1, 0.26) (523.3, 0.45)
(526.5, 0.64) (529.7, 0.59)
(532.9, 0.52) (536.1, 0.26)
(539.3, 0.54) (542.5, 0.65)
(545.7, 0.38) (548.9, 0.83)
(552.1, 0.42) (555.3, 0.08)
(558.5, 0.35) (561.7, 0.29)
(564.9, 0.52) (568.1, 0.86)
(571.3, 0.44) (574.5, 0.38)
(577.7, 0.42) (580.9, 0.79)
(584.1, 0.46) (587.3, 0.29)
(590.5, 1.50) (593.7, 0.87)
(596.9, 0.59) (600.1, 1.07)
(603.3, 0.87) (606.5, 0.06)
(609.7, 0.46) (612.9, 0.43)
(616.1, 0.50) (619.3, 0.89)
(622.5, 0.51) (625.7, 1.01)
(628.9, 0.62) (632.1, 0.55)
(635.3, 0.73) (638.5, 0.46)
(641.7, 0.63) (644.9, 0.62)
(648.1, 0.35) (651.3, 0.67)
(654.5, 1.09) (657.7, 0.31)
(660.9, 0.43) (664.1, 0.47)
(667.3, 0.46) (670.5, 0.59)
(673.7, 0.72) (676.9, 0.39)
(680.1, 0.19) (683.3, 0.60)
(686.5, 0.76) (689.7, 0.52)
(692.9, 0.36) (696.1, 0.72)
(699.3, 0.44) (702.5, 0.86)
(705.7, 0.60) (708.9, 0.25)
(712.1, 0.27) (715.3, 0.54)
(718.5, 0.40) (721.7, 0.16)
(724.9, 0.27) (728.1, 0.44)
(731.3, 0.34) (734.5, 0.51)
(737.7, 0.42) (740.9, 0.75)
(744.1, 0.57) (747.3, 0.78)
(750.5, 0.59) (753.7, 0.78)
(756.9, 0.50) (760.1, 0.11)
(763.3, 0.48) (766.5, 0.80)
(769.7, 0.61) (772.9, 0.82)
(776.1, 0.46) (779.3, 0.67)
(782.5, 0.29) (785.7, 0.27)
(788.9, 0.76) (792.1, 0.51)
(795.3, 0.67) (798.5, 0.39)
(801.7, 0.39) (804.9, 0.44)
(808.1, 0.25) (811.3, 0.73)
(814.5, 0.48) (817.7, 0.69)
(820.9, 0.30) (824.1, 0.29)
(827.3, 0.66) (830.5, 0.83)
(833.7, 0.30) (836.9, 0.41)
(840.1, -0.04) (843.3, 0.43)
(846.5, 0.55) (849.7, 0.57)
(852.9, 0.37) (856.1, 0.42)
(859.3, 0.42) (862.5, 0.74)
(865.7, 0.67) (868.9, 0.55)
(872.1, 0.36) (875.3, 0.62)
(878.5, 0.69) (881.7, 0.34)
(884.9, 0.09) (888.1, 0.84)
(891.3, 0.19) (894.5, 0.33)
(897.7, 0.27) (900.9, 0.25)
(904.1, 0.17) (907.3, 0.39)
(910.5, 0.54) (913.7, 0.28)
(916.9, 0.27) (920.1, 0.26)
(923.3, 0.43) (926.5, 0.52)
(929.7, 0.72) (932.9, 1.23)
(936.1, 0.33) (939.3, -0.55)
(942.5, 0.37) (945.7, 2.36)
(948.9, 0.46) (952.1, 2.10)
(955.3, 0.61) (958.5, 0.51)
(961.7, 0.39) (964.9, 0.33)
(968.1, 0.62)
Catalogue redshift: 1.55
